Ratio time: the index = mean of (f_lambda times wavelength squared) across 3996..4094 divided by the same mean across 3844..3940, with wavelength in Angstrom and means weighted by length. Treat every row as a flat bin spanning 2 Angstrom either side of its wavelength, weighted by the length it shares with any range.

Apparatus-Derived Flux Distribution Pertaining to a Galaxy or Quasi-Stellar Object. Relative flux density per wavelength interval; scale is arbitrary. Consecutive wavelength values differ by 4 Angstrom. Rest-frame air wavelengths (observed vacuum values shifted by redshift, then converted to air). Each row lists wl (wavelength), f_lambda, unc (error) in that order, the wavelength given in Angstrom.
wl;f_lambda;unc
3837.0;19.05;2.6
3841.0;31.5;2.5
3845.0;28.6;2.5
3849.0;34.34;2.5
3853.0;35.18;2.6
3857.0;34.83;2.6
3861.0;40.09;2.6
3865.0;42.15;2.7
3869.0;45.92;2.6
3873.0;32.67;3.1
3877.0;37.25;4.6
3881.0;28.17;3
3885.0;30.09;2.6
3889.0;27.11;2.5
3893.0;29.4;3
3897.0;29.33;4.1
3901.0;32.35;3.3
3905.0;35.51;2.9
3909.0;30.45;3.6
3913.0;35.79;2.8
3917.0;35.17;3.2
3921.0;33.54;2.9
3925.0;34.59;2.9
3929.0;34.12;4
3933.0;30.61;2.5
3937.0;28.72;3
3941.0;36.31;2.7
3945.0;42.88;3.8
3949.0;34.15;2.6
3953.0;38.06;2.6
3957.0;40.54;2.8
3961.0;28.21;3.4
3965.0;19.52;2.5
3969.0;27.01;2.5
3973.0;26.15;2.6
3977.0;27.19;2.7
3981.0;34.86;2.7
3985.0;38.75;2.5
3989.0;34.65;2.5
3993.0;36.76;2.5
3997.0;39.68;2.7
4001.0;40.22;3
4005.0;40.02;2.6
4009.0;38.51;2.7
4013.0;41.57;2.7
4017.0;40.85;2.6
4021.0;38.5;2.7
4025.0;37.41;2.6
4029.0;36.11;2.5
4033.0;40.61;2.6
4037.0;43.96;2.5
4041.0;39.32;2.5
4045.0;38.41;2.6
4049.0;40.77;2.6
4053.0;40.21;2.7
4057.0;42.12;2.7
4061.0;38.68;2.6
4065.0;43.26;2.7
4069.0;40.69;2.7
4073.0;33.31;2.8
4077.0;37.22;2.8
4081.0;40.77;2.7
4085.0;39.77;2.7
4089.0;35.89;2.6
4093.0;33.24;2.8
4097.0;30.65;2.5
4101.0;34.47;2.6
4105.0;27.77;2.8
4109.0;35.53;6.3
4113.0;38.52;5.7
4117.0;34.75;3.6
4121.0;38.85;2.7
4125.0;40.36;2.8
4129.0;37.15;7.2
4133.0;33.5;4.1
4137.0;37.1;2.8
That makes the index 1.26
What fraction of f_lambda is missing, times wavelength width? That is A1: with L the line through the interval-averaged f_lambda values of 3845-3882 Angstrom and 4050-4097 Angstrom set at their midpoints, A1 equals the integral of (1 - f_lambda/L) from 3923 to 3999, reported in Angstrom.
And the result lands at 8.3 Angstrom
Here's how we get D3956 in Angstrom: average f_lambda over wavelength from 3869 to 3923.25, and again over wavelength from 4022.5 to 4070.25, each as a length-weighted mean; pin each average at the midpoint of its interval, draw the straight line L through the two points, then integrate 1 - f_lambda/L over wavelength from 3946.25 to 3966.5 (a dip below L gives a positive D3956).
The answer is 1.56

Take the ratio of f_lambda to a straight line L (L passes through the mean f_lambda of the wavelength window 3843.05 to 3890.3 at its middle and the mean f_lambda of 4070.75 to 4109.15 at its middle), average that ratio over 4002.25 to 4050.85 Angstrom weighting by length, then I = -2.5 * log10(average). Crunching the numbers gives -0.14 mag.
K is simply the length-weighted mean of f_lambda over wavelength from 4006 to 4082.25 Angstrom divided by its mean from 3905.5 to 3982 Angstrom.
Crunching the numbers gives 1.22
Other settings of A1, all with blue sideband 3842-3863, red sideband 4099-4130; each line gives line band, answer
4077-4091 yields -1.12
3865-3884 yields -0.97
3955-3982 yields 4.80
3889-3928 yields 2.39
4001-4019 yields -2.51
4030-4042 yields -1.89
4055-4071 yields -2.51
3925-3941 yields 1.23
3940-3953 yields -1.10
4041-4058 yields -2.21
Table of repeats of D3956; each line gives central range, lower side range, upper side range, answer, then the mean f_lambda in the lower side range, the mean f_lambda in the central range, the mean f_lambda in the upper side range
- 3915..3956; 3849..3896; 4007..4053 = 1.9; 34.7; 35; 39.7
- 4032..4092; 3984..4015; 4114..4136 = -2.6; 38.8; 39.5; 37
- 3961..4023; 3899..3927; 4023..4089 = 3.9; 33.9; 34.7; 39.4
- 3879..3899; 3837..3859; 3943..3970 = 2.1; 31.6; 28.8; 33.1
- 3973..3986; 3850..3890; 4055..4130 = 1.5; 35.5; 32.1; 37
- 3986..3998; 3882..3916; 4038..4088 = -0.3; 31.3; 37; 39.6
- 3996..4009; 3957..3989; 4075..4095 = -3.2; 29.9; 39.8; 37.4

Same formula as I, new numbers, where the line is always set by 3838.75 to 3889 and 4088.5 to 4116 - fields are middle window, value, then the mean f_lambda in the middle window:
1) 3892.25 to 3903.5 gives 0.13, 30.7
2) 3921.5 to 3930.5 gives 0.01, 34.2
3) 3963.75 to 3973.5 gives 0.37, 24.3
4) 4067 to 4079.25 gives -0.10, 37.1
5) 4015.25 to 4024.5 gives -0.16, 39.3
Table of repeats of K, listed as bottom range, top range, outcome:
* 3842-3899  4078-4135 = 1.06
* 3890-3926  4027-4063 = 1.22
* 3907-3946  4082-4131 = 1.05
